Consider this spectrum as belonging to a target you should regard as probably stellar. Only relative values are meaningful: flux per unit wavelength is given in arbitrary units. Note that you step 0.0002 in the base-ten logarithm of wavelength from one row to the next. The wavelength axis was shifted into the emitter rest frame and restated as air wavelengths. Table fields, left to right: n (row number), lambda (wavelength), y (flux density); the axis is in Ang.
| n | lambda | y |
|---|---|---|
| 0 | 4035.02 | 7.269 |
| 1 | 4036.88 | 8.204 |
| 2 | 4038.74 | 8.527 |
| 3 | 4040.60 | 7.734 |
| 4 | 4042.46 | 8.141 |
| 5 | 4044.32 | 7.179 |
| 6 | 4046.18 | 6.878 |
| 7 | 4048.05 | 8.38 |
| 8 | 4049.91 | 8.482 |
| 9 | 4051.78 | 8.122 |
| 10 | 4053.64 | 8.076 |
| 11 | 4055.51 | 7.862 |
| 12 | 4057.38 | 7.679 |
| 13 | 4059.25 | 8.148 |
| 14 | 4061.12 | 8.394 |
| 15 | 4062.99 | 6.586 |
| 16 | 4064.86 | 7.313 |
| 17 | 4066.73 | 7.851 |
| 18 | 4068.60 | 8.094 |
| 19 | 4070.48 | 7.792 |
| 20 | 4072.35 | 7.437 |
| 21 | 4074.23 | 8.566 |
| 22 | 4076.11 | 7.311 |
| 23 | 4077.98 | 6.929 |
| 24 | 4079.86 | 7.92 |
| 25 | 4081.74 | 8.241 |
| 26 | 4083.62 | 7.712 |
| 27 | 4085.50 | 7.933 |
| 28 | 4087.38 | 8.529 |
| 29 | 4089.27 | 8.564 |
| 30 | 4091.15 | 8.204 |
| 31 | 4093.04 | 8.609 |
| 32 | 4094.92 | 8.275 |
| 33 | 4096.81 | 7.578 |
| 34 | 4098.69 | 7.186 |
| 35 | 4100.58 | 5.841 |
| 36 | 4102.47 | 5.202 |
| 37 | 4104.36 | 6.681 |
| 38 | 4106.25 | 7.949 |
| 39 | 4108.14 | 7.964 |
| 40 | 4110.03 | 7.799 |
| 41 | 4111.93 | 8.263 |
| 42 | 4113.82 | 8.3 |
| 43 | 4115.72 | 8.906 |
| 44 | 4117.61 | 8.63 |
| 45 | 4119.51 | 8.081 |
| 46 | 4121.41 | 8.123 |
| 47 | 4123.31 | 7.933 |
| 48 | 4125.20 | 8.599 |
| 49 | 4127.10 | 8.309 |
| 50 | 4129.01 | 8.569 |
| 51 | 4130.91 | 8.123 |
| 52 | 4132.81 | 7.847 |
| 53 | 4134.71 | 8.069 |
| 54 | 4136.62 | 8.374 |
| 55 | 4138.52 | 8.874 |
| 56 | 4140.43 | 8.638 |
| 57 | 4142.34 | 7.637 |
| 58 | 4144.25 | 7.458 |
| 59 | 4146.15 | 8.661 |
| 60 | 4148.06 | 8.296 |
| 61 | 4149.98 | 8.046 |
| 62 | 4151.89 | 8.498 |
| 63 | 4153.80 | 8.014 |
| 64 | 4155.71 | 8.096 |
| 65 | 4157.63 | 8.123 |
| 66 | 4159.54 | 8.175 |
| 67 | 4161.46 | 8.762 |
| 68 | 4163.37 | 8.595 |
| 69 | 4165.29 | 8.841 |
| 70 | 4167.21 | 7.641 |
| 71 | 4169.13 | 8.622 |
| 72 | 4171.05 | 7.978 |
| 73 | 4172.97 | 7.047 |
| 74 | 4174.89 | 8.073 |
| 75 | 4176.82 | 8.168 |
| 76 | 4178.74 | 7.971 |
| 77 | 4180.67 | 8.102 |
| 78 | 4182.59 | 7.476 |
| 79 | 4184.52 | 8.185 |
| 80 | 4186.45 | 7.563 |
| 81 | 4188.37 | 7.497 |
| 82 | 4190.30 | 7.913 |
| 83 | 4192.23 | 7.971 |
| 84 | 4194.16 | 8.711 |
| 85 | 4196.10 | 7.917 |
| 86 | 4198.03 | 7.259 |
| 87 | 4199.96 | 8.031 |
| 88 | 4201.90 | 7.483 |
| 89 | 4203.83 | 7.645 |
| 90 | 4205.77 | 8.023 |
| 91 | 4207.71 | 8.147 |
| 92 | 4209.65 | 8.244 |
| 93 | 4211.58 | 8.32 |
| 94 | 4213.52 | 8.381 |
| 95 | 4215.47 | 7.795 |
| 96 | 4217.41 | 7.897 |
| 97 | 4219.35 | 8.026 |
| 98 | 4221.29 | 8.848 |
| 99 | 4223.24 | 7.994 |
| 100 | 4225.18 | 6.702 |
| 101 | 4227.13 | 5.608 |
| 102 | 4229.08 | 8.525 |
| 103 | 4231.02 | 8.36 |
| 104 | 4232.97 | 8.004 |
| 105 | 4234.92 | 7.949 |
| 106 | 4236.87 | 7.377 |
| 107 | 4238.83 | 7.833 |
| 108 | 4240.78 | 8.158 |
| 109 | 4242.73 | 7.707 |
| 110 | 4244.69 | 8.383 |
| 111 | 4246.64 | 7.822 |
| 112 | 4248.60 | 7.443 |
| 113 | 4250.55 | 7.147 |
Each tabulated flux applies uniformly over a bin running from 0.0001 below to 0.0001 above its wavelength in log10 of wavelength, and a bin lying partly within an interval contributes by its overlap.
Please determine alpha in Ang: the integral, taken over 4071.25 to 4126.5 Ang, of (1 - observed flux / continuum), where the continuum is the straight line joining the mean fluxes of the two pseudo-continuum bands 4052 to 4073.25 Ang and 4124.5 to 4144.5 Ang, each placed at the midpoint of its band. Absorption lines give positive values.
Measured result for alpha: 1.2 Ang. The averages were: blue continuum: 7.76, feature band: 7.84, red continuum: 8.25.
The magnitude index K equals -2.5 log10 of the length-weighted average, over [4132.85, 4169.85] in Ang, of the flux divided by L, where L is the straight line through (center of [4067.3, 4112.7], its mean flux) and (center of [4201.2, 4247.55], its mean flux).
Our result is -0.07 mag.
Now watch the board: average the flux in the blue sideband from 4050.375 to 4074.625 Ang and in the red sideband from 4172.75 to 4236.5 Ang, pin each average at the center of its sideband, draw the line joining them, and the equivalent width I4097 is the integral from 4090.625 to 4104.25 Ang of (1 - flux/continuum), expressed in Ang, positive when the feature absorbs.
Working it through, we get 1.1 Ang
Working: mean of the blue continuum 7.84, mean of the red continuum 7.88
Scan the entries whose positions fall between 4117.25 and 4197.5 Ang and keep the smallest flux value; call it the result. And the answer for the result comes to 7.047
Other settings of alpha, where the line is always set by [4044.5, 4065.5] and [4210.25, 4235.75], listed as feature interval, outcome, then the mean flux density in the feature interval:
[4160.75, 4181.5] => -0.8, 8.16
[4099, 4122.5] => 0.6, 7.63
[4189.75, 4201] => -0.1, 7.96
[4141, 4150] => -0.2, 8.04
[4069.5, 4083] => 0.1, 7.74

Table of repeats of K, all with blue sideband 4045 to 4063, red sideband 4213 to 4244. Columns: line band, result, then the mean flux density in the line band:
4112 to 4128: -0.06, 8.36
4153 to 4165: -0.06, 8.33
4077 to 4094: -0.02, 8.07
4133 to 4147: -0.05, 8.22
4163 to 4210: -0.02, 7.95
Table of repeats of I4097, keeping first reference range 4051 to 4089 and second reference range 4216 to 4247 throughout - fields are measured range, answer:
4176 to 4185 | -0.2 Ang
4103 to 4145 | -1.5 Ang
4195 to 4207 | 0.1 Ang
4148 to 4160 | -0.5 Ang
